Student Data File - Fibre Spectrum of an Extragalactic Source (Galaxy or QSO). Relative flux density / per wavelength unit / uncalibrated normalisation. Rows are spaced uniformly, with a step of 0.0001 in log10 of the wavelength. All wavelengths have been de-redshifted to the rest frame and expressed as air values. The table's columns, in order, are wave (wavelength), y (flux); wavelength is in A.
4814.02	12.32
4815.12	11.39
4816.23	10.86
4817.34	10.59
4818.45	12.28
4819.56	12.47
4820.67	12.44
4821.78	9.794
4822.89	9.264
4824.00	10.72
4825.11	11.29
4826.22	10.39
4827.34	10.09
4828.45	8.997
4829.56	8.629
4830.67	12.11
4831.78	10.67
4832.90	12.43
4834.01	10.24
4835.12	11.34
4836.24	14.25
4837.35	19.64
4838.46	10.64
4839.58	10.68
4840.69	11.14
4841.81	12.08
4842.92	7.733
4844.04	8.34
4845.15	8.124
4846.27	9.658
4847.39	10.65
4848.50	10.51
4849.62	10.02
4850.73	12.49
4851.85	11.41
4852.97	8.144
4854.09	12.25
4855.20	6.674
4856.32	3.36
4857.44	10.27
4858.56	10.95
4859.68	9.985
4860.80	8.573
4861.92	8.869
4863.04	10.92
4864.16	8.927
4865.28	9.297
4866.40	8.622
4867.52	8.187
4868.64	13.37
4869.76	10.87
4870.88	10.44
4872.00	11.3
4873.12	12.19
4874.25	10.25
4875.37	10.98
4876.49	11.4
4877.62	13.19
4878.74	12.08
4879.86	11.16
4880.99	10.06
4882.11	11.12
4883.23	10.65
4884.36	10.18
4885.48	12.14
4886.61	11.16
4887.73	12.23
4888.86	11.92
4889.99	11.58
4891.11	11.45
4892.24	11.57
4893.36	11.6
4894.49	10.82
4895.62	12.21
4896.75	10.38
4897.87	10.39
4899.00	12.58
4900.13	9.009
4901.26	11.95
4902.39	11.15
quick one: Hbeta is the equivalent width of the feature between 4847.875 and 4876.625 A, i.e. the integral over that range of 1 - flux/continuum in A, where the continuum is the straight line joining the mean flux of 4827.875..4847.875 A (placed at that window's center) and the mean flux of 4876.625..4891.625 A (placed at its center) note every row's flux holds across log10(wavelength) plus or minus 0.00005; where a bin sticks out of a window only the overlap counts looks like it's 3.2 A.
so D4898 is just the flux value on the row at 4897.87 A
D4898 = 10.39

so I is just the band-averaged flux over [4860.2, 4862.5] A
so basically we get 8.75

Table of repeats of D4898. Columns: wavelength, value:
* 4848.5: 10.51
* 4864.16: 8.927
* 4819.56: 12.47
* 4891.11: 11.45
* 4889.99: 11.58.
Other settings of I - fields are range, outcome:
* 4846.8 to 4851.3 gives 10.9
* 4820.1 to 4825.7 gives 10.7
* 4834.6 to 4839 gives 14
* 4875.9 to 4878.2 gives 12.3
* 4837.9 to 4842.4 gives 11.1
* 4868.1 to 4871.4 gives 11.6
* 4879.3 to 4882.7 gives 10.8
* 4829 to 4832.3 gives 10.5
